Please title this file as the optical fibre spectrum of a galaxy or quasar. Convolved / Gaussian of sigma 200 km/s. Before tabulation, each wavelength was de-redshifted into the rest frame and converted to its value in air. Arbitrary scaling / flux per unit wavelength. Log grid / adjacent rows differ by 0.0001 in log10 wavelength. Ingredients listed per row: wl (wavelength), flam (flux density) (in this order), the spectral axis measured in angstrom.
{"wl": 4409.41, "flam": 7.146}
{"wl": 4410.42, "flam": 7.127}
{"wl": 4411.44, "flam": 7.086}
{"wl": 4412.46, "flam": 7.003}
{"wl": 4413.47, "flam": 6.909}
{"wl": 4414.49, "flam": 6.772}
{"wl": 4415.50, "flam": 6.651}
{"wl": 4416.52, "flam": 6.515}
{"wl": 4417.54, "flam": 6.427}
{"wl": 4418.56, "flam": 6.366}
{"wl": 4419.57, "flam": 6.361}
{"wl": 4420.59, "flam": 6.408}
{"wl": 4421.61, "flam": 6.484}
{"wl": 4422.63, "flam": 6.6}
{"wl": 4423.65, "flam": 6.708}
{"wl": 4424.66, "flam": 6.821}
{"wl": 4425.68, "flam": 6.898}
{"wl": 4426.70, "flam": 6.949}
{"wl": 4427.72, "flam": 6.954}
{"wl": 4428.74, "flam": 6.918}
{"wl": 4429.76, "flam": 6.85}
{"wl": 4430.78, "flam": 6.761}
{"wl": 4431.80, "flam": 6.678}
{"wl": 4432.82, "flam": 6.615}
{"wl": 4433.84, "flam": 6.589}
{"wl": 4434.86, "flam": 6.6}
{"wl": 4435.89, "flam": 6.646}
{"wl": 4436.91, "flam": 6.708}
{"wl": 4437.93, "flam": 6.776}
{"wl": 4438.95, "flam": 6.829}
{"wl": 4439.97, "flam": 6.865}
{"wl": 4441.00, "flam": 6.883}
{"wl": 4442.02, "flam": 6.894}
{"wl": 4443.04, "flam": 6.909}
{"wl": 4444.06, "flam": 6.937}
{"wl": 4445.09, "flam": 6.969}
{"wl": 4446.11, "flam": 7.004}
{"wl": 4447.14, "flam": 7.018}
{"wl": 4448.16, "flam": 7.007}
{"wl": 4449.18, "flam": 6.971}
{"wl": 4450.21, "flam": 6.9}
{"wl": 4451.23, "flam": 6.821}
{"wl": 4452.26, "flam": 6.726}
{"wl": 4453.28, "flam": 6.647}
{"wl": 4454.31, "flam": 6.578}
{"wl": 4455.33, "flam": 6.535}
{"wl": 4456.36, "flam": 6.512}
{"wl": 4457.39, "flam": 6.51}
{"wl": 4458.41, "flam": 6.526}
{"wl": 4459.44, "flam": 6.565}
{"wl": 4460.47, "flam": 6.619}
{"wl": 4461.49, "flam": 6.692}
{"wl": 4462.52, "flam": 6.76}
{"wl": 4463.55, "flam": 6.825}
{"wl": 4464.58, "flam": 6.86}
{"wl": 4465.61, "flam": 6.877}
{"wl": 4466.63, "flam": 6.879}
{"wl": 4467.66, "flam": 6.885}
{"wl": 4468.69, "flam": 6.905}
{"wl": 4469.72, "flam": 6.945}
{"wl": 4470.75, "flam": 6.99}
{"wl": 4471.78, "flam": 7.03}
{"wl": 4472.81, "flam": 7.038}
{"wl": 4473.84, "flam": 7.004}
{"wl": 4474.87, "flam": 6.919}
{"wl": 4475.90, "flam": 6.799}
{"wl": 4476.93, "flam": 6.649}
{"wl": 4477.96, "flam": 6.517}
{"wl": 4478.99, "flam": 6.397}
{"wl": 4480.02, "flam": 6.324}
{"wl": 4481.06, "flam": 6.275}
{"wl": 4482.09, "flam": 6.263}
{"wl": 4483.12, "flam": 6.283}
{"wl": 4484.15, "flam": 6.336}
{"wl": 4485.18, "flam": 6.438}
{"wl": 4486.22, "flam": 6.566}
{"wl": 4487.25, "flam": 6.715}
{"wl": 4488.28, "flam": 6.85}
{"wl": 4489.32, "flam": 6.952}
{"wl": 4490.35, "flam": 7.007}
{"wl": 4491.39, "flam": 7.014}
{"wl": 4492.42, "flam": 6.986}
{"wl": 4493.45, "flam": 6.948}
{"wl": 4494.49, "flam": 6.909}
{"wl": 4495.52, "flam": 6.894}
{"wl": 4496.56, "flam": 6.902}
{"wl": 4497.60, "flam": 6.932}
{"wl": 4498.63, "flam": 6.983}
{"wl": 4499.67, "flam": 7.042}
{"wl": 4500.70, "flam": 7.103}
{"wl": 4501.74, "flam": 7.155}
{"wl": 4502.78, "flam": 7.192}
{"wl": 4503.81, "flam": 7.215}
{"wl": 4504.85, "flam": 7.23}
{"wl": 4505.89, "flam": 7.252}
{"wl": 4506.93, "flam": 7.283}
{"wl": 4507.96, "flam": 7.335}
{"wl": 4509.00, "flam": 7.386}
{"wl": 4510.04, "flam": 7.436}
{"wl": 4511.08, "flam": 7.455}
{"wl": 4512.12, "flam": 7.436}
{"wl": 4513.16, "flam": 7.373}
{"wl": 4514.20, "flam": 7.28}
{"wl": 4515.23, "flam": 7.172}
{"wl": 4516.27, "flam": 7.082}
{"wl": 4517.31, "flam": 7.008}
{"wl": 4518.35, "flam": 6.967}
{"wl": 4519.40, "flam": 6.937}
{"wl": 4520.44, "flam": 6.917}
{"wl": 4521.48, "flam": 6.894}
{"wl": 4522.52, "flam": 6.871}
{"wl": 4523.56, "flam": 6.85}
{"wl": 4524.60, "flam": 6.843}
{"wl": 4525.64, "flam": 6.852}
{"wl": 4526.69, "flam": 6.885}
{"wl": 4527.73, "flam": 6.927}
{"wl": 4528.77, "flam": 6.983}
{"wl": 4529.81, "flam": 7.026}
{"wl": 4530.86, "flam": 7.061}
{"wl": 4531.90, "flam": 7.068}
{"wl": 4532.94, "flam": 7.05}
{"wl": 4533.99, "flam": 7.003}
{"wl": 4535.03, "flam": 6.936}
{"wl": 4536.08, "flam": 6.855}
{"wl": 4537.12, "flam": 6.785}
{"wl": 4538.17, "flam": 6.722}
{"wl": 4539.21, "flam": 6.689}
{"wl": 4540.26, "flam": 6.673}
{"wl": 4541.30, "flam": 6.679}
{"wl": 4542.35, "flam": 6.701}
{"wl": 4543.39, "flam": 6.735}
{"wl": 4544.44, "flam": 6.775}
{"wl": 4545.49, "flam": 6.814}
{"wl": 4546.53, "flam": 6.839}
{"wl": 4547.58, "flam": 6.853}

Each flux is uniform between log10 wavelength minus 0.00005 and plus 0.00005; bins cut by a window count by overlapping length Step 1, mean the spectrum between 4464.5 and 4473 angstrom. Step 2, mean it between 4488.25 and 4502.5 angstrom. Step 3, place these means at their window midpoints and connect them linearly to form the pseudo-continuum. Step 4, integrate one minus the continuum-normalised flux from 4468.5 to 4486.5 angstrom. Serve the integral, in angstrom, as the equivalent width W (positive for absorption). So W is 0.8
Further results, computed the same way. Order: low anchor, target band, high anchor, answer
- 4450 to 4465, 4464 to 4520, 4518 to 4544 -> -1.4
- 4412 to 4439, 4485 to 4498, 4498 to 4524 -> 0.3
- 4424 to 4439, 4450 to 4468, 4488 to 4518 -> 0.5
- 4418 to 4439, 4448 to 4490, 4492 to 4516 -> 1.5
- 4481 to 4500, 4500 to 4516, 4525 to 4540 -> -1.1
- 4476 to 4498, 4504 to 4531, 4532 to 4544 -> -1.4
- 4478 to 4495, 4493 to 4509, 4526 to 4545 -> -0.9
